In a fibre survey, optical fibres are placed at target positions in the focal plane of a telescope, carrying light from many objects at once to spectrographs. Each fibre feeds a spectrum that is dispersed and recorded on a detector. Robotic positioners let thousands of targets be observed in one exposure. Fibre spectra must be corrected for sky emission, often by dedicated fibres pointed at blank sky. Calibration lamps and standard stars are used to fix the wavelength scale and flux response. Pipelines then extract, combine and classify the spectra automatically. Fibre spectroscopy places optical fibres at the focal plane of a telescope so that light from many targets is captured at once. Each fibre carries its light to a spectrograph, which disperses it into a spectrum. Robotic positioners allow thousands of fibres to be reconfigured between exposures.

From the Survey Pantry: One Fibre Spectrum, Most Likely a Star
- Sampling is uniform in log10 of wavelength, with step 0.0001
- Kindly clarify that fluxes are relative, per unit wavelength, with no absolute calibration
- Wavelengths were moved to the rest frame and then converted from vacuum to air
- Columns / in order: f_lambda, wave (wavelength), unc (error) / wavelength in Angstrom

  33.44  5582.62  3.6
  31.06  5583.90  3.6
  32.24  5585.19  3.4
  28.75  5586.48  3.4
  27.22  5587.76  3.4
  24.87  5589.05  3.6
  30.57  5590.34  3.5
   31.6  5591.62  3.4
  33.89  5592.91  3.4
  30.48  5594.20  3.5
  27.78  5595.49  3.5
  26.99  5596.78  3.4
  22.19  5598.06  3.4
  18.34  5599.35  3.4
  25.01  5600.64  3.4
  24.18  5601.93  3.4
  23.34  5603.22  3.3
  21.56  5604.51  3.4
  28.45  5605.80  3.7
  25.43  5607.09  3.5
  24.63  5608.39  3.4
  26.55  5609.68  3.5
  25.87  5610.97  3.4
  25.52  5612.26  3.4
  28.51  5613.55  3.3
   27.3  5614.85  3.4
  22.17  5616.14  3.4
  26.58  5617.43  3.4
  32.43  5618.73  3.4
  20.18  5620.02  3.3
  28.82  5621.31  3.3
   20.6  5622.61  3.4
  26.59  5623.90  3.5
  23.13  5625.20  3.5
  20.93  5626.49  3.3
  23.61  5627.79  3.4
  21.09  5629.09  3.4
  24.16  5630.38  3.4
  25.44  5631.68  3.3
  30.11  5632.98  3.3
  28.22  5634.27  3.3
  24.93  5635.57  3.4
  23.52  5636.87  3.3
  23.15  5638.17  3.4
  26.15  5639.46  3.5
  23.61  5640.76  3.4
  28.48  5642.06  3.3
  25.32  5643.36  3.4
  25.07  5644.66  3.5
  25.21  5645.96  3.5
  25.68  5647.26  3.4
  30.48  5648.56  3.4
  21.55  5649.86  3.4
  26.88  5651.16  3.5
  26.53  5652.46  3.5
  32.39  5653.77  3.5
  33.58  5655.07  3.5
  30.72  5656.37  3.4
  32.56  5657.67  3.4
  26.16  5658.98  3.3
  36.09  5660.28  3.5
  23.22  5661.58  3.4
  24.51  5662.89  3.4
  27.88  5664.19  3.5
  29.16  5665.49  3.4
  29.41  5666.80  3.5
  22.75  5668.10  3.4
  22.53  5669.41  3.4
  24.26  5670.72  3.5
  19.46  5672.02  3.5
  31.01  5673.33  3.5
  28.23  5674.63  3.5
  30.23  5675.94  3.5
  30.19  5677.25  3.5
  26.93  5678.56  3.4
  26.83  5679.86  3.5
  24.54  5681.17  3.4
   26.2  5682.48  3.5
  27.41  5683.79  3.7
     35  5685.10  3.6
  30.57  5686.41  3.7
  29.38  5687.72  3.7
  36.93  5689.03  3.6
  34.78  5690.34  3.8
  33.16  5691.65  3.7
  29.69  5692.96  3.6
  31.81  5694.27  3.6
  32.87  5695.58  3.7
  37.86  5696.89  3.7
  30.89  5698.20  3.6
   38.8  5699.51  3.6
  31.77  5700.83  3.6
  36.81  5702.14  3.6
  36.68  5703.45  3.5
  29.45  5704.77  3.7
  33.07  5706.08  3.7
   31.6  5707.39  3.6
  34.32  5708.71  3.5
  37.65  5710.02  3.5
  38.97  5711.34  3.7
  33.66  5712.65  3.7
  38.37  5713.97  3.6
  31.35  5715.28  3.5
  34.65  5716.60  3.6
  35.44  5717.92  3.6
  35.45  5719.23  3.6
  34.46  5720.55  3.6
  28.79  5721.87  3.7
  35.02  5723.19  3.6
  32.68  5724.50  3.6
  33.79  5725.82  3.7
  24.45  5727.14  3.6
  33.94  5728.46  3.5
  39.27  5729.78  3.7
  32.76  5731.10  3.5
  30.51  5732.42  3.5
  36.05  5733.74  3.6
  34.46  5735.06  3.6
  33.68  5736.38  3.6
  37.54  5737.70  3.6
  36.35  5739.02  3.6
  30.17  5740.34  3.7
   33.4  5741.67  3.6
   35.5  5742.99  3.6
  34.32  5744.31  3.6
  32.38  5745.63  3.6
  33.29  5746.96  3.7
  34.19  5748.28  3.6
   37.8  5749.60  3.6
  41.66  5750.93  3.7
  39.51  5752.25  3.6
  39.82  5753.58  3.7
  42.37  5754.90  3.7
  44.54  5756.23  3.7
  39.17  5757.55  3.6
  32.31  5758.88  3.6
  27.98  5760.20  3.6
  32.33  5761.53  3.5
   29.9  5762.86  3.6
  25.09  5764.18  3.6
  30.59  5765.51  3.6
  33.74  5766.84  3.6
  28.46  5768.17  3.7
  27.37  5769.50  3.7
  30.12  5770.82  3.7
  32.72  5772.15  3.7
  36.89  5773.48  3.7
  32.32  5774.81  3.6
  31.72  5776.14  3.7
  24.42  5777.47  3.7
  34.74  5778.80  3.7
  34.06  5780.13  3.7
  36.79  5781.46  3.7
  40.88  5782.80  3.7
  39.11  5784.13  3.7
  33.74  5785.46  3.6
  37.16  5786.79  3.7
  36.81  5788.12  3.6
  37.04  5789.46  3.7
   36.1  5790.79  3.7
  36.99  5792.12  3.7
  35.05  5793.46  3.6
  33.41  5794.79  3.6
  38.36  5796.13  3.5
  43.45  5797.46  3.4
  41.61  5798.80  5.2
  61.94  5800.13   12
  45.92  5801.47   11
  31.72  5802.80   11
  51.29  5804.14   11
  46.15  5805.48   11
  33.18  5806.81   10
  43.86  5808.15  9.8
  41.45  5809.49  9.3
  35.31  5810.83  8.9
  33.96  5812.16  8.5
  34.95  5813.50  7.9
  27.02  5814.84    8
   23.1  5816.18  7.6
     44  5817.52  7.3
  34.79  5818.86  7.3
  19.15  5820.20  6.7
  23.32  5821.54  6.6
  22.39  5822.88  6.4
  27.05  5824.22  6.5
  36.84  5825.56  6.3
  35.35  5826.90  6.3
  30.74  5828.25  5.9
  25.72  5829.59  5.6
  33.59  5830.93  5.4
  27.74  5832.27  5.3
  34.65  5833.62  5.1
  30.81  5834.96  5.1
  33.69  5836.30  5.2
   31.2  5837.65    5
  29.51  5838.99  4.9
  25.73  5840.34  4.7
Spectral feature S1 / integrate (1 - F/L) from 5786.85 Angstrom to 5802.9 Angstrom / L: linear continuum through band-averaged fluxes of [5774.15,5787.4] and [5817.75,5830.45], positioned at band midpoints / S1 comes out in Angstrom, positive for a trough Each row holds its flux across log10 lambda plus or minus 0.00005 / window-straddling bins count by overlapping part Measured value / -3.7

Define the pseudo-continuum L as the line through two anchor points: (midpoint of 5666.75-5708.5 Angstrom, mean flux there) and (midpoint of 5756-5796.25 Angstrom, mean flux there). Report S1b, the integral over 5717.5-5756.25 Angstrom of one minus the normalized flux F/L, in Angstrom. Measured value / -3.25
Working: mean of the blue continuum 30.4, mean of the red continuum 33.7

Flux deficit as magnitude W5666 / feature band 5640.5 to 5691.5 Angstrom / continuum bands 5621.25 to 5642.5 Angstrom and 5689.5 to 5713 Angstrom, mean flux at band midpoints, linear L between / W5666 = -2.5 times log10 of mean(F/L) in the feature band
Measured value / 0.05 mag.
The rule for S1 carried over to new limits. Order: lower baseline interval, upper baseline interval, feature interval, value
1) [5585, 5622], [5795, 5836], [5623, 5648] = 2.6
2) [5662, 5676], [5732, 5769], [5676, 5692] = -1.4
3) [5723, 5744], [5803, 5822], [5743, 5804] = -2.6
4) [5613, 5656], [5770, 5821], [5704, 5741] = -2.5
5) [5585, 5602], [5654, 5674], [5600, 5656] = 3.8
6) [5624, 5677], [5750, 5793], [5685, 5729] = -4.9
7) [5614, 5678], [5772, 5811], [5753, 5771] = 1.3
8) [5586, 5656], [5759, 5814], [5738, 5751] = -0.4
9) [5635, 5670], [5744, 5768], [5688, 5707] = -2.1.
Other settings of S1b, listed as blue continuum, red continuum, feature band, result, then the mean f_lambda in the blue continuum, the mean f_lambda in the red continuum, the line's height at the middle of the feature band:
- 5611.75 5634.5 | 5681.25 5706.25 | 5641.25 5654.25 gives 0.55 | 25.2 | 32.6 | 27.8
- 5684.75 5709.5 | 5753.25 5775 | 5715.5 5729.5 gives 0.16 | 33.5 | 33.2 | 33.4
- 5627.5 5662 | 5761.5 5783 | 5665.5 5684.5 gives 1.00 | 26.9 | 31.7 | 28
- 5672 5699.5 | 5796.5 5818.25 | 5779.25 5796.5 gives 0.85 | 30.6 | 39.9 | 38.4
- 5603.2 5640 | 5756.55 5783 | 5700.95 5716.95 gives -2.94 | 25.2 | 32.1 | 29.2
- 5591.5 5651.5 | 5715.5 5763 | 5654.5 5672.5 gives 0.87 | 25.5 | 34.7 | 28.8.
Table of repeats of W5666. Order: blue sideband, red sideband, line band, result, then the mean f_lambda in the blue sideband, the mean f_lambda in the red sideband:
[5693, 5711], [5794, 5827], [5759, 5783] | 0.131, 34.1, 36.4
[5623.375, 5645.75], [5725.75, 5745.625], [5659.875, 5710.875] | -0.035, 24.9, 33.7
